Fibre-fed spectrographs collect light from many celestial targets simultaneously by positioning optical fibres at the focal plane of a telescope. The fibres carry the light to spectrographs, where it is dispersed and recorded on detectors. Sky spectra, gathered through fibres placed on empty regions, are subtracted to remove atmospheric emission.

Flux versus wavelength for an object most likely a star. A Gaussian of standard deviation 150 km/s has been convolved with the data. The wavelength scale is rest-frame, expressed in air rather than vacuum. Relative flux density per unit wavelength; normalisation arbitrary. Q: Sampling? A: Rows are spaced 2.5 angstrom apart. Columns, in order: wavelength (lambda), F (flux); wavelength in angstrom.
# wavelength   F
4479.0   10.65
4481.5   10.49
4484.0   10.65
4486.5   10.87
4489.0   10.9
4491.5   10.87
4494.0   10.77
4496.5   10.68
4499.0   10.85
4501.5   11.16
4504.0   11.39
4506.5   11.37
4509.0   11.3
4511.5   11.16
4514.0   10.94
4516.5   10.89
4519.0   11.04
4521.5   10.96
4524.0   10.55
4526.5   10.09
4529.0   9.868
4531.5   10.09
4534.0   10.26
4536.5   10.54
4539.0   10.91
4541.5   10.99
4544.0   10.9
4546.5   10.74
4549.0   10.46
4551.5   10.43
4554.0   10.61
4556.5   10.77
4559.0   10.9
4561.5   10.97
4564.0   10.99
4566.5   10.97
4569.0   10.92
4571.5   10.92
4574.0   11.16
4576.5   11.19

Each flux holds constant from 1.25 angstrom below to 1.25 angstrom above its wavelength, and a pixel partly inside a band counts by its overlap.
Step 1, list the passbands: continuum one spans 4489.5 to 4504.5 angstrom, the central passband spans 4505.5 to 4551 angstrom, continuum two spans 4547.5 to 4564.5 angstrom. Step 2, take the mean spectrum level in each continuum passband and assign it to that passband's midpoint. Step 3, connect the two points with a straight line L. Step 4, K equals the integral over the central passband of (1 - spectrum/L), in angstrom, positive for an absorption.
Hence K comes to 0.4 angstrom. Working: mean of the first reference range 10.9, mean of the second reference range 10.7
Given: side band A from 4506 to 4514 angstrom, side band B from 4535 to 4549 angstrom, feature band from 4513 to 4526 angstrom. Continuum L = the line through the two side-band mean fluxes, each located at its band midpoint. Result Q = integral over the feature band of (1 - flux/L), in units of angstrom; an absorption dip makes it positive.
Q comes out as 0.3 angstrom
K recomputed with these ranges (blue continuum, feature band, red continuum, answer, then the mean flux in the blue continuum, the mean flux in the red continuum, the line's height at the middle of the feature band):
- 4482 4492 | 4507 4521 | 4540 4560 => -0.4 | 10.8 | 10.7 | 10.8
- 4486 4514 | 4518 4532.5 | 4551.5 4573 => 0.7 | 11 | 10.9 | 11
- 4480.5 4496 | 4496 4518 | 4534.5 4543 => -0.7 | 10.8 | 10.8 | 10.8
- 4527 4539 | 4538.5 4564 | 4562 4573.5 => -0.4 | 10.3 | 11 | 10.6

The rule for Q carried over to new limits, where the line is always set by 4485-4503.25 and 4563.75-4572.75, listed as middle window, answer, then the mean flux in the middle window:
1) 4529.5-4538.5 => 0.50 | 10.3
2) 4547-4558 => 0.35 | 10.6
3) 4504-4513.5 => -0.32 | 11.3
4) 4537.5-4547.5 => 0.04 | 10.9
